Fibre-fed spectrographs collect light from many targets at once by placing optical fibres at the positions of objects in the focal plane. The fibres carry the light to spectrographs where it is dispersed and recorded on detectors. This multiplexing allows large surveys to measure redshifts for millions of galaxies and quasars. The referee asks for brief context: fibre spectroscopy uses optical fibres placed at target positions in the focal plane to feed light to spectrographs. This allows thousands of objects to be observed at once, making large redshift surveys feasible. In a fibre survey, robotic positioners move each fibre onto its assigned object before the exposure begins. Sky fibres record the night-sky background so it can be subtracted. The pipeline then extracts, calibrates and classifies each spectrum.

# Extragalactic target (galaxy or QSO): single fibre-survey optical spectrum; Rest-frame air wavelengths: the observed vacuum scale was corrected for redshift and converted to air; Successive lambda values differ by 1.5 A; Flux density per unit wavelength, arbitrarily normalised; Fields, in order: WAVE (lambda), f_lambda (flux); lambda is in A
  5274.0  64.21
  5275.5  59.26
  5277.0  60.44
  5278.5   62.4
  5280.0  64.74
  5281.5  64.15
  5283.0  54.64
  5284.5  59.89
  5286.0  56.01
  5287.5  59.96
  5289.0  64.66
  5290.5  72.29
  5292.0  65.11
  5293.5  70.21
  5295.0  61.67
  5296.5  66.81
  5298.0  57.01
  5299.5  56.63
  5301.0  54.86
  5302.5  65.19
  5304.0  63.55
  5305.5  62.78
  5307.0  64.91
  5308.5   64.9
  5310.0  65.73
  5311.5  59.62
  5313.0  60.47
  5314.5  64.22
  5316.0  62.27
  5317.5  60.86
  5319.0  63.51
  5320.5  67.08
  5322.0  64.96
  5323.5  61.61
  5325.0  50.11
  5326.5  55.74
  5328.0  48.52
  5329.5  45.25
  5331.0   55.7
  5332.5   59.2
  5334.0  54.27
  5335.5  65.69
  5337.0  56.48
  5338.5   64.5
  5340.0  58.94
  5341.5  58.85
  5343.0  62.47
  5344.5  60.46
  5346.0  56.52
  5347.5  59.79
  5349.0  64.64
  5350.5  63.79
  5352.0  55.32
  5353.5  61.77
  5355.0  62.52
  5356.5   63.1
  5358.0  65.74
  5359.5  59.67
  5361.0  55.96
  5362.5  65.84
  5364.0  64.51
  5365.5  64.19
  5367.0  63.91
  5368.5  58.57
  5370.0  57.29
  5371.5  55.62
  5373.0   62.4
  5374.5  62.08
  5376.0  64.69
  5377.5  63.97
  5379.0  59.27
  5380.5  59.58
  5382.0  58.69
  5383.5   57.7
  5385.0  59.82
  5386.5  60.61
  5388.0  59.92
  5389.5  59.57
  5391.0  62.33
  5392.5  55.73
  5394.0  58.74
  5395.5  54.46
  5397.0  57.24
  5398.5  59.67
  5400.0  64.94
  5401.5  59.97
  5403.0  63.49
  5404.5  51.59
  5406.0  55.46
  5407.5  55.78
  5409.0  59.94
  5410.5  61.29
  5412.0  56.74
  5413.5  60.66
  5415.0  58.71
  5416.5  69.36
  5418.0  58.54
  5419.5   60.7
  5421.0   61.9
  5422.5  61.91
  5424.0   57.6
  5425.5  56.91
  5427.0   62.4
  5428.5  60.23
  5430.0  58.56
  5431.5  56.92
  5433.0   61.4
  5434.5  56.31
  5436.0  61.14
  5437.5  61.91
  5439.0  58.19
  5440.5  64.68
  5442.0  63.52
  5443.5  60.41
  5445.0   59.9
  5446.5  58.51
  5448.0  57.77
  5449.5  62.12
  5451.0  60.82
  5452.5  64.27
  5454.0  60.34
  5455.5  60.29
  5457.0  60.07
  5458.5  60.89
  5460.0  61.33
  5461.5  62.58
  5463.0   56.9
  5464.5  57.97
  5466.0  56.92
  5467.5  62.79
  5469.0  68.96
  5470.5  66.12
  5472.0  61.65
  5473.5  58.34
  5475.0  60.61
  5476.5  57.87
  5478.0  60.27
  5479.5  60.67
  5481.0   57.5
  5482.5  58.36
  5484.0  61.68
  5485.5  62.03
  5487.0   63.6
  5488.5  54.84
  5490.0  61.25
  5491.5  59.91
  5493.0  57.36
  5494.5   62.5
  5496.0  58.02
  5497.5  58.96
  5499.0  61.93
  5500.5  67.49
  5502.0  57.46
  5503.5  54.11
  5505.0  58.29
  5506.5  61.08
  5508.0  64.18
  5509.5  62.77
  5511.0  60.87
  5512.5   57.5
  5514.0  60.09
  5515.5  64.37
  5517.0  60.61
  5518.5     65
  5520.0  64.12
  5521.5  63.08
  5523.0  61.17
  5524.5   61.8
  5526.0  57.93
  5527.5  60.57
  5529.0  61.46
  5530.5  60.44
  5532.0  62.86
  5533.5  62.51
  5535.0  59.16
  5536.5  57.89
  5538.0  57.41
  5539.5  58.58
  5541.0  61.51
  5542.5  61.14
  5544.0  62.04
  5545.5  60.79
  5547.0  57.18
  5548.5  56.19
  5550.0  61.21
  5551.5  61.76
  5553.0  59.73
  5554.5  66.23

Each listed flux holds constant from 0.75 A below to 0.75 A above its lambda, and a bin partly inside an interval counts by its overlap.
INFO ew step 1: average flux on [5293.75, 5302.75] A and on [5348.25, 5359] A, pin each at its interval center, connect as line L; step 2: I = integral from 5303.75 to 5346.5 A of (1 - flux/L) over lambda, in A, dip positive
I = 1.05 A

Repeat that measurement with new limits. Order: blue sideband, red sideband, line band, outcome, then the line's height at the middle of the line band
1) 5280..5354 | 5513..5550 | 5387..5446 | 0.99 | 60.7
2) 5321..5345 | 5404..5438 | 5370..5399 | -0.39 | 58.7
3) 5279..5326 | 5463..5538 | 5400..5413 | 0.62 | 61.4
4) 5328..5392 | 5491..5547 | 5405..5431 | 0.27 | 60.3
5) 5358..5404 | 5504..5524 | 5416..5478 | 0.35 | 61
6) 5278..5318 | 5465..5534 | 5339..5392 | 0.91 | 61.9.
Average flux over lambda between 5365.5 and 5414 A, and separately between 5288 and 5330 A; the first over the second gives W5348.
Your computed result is 0.97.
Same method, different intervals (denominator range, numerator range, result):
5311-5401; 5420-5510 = 1.01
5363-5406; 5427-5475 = 1.01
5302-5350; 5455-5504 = 1.00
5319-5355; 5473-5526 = 1.03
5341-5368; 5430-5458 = 0.98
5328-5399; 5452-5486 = 1.02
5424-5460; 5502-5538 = 1.01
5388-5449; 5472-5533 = 1.02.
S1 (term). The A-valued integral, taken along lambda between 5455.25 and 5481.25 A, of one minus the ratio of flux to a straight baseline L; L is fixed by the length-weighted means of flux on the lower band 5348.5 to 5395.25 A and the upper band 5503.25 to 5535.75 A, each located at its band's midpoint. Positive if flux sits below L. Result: 0.1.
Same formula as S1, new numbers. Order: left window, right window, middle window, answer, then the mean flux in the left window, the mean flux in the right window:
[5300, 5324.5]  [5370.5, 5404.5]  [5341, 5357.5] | 0.1 A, 62.7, 59.8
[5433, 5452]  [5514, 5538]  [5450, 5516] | 0.4 A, 60.5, 61.4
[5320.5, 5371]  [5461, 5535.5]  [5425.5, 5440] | 0.2 A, 59.7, 60.8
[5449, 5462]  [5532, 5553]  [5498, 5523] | -0.4 A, 61.4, 59.9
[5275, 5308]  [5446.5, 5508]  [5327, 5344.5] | 1.2 A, 62.2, 60.4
